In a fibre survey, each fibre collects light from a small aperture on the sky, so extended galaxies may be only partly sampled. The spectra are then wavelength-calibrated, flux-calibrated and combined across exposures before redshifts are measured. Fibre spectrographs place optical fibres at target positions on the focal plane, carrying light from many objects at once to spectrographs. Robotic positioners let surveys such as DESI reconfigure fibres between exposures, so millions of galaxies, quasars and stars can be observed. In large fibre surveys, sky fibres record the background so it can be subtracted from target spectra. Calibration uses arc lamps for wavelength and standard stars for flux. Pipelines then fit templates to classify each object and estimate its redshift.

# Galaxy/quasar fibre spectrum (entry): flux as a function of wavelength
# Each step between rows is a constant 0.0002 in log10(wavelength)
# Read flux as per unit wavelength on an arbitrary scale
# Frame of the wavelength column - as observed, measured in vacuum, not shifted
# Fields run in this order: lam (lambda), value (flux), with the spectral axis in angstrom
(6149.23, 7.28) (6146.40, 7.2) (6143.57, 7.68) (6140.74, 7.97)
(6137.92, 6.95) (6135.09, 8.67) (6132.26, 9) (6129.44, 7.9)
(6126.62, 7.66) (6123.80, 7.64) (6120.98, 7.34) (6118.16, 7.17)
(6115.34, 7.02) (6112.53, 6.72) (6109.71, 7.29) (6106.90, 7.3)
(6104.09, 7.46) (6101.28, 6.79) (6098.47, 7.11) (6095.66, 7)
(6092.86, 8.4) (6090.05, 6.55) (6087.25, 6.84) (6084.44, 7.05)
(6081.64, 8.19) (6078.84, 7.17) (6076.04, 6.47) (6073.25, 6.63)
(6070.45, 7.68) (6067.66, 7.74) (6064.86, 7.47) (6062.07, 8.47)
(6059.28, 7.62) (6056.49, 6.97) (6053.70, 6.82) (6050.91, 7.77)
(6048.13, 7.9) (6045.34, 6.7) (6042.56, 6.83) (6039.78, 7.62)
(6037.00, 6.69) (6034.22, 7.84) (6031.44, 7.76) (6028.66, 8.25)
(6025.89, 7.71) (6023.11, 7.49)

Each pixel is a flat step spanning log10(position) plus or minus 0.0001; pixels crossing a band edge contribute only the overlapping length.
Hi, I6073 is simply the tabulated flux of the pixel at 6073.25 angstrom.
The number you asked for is 6.63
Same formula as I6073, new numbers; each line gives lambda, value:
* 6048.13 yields 7.9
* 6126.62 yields 7.66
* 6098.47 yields 7.11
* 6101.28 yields 6.79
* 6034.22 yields 7.84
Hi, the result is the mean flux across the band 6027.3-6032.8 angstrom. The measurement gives 8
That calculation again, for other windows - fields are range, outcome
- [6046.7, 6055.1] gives 7.49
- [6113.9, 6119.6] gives 7.09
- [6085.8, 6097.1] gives 7.19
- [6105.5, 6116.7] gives 7.08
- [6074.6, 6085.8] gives 7.22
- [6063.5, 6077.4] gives 7.2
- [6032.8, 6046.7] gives 7.14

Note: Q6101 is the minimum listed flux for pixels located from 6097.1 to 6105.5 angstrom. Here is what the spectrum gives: 6.79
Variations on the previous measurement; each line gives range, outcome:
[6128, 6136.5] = 7.9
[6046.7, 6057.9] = 6.82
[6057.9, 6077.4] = 6.47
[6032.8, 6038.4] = 6.69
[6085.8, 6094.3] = 6.55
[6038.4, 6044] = 6.83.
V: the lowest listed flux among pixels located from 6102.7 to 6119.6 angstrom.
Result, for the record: 6.72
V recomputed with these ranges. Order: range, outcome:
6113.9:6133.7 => 7.02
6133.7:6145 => 6.95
